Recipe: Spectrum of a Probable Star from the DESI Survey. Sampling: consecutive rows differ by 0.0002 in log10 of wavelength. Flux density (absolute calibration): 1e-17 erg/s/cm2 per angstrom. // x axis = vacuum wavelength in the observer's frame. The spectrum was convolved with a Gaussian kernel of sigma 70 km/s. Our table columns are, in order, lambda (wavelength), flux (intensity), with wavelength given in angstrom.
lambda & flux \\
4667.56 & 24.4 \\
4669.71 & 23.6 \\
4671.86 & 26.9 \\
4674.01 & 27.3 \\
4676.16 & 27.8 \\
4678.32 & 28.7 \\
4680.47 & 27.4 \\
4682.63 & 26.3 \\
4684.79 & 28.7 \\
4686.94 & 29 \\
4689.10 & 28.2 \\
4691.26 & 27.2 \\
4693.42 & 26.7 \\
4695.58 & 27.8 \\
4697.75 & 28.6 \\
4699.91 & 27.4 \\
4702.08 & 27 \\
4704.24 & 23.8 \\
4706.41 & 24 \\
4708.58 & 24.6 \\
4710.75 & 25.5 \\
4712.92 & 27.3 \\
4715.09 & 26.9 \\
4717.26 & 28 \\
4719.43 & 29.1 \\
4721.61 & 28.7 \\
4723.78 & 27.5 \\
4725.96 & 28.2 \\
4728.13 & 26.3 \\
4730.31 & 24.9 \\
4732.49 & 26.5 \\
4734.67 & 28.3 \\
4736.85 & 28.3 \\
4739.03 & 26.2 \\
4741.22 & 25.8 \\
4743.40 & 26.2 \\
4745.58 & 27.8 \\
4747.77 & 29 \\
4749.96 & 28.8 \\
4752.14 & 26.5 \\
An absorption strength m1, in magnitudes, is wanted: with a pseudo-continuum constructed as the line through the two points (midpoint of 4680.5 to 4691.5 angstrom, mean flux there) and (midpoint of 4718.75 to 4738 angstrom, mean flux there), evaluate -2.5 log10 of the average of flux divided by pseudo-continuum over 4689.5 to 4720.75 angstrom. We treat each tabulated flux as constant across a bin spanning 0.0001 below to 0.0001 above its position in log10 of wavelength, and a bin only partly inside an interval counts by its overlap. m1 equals 0.04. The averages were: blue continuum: 27.9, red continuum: 27.5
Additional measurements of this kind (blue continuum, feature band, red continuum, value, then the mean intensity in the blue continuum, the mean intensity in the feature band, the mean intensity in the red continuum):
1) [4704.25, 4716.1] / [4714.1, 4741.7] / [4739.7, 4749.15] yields -0.04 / 25.5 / 27.3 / 27.2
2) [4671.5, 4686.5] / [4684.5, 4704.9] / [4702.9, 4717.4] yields -0.03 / 27.7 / 27.5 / 25.6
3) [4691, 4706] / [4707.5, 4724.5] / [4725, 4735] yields -0.02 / 26.8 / 27.2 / 26.7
